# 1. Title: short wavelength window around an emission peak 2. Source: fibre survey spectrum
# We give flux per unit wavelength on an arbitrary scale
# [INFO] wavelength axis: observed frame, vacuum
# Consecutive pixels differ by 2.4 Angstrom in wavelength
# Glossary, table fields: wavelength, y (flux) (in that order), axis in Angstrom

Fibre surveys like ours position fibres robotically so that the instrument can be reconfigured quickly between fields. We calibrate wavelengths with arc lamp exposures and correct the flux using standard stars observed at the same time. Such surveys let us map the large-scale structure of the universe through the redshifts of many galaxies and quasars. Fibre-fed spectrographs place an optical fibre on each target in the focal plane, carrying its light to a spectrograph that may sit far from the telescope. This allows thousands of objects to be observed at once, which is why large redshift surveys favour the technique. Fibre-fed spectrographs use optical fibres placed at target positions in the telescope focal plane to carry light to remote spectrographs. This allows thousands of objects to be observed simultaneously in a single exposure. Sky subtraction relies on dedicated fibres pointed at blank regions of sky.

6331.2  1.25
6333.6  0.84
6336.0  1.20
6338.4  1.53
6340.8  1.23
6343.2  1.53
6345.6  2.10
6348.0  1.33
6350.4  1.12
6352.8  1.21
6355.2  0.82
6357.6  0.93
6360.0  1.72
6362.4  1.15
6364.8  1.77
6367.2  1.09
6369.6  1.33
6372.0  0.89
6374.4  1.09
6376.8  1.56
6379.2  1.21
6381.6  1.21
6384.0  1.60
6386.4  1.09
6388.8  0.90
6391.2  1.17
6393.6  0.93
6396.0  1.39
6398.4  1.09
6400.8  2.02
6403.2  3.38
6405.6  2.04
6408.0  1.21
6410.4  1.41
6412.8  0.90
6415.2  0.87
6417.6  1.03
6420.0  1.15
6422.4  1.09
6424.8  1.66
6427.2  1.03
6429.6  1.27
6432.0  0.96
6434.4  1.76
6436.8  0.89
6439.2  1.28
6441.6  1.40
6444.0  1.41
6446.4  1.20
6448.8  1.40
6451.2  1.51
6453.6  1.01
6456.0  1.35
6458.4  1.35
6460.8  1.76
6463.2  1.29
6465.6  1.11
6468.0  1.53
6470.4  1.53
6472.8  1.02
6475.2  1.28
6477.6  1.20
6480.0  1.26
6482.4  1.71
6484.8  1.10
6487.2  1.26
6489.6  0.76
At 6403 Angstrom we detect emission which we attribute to Hbeta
